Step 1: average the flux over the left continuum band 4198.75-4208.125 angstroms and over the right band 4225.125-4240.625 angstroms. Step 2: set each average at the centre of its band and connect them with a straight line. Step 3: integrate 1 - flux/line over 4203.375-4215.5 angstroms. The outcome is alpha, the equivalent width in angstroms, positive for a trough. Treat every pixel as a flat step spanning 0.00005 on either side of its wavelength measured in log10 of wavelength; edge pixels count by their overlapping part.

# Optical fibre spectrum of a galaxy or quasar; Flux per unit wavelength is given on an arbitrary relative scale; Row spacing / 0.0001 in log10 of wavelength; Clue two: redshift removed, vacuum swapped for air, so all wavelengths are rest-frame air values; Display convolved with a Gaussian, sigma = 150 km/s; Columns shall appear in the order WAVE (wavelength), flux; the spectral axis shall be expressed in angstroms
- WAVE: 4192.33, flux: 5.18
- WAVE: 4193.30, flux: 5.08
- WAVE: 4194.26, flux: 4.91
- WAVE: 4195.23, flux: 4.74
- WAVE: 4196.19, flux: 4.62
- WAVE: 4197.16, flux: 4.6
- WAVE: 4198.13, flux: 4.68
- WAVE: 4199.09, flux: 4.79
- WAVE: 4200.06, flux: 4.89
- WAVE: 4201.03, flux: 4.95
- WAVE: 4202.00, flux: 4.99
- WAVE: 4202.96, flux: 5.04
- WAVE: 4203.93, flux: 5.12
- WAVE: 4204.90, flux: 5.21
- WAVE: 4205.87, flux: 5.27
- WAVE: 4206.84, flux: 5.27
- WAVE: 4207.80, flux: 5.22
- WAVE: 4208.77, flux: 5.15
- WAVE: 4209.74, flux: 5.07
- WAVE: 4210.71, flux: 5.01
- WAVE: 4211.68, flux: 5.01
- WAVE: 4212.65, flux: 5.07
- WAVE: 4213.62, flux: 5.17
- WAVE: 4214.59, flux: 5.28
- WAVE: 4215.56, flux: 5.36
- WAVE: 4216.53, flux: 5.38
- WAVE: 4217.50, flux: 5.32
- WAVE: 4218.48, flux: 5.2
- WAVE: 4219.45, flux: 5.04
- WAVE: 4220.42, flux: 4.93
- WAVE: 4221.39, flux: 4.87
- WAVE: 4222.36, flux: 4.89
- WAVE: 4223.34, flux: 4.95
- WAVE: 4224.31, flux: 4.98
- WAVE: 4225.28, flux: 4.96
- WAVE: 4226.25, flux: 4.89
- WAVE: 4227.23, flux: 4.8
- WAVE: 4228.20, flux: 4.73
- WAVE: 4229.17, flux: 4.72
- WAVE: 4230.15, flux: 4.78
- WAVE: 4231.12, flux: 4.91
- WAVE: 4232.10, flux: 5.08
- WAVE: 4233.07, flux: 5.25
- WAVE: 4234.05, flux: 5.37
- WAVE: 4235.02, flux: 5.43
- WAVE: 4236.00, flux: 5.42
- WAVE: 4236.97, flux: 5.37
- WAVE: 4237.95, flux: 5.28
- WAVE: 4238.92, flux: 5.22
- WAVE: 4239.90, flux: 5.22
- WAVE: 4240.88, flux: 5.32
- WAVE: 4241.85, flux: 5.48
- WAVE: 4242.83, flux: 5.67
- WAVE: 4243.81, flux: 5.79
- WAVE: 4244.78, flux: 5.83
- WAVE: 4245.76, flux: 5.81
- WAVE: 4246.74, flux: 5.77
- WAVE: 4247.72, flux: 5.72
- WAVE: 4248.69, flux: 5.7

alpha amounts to -0.2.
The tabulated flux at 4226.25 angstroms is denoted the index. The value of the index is 4.89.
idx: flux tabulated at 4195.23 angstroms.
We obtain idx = 4.74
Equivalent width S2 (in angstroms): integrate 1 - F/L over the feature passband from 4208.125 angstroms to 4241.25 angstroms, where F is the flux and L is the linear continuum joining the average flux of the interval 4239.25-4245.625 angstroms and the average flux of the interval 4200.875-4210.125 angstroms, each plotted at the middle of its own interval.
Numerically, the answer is 1.6 angstroms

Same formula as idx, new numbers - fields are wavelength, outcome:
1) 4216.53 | 5.38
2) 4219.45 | 5.04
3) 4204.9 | 5.21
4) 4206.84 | 5.27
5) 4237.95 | 5.28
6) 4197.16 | 4.6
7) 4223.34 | 4.95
